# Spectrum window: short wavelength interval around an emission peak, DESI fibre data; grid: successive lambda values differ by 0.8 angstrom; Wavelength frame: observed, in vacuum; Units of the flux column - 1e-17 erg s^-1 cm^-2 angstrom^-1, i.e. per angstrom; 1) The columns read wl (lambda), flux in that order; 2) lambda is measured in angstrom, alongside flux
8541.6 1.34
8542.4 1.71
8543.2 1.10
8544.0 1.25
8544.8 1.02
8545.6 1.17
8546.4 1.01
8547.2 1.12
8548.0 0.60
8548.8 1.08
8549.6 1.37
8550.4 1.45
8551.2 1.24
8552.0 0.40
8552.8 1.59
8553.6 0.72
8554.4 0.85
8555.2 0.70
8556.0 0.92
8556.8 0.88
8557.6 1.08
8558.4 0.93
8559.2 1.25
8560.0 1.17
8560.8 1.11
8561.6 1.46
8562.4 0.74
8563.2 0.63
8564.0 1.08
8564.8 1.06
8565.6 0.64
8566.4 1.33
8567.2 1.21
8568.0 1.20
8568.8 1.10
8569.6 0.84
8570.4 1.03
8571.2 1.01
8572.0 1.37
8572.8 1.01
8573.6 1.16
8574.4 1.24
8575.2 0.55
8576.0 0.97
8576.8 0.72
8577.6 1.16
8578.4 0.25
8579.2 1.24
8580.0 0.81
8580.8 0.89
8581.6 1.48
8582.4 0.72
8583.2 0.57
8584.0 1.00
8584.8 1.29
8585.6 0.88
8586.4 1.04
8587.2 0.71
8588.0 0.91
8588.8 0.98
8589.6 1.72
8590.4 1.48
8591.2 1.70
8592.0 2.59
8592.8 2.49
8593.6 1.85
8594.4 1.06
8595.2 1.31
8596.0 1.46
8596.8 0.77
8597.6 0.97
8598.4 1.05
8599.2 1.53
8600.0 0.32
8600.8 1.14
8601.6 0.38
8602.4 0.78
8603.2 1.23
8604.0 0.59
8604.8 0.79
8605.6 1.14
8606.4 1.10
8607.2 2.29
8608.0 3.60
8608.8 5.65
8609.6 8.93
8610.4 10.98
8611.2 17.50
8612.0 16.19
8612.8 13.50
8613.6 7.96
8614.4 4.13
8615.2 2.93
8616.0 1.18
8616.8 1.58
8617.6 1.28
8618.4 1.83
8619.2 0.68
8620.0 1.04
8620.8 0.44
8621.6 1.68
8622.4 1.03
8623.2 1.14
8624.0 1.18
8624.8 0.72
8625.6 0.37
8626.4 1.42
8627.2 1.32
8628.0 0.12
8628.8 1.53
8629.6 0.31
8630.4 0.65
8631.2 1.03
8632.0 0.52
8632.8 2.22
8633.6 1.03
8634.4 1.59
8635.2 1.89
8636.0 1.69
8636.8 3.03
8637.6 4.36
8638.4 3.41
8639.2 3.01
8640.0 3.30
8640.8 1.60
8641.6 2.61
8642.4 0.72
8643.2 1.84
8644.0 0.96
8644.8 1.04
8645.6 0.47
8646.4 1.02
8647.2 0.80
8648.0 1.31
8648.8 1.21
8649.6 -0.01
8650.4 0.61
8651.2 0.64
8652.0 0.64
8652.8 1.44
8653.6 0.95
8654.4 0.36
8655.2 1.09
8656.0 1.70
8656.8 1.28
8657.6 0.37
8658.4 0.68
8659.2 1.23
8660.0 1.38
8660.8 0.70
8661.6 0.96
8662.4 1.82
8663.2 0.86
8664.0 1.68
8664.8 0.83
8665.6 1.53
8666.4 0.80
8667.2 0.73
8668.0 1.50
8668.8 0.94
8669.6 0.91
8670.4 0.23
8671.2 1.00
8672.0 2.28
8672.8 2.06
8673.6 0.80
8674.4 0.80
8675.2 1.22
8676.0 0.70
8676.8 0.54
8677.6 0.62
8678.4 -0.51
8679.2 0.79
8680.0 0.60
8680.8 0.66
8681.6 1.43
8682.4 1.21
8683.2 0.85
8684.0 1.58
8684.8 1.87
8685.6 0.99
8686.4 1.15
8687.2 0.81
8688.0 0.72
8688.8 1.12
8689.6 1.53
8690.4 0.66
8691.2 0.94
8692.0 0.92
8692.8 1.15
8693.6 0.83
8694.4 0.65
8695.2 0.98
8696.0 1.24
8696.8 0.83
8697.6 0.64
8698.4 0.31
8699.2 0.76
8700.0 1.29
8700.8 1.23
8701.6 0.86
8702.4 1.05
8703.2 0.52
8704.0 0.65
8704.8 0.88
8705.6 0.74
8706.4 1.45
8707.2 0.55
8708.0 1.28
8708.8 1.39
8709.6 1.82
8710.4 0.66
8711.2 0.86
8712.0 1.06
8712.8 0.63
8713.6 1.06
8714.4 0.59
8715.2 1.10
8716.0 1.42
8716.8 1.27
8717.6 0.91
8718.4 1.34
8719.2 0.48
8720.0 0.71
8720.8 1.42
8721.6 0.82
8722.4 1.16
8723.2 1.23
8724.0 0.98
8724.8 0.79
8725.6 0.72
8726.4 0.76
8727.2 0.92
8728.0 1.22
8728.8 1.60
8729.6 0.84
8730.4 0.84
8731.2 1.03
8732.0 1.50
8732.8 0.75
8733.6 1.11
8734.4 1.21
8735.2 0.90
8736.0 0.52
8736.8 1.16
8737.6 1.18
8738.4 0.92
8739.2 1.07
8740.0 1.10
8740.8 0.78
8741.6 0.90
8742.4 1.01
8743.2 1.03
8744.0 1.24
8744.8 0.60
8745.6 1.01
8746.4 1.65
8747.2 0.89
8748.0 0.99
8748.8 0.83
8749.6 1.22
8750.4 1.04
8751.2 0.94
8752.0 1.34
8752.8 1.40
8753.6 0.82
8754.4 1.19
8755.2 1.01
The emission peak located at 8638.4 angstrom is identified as [N II] 6583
